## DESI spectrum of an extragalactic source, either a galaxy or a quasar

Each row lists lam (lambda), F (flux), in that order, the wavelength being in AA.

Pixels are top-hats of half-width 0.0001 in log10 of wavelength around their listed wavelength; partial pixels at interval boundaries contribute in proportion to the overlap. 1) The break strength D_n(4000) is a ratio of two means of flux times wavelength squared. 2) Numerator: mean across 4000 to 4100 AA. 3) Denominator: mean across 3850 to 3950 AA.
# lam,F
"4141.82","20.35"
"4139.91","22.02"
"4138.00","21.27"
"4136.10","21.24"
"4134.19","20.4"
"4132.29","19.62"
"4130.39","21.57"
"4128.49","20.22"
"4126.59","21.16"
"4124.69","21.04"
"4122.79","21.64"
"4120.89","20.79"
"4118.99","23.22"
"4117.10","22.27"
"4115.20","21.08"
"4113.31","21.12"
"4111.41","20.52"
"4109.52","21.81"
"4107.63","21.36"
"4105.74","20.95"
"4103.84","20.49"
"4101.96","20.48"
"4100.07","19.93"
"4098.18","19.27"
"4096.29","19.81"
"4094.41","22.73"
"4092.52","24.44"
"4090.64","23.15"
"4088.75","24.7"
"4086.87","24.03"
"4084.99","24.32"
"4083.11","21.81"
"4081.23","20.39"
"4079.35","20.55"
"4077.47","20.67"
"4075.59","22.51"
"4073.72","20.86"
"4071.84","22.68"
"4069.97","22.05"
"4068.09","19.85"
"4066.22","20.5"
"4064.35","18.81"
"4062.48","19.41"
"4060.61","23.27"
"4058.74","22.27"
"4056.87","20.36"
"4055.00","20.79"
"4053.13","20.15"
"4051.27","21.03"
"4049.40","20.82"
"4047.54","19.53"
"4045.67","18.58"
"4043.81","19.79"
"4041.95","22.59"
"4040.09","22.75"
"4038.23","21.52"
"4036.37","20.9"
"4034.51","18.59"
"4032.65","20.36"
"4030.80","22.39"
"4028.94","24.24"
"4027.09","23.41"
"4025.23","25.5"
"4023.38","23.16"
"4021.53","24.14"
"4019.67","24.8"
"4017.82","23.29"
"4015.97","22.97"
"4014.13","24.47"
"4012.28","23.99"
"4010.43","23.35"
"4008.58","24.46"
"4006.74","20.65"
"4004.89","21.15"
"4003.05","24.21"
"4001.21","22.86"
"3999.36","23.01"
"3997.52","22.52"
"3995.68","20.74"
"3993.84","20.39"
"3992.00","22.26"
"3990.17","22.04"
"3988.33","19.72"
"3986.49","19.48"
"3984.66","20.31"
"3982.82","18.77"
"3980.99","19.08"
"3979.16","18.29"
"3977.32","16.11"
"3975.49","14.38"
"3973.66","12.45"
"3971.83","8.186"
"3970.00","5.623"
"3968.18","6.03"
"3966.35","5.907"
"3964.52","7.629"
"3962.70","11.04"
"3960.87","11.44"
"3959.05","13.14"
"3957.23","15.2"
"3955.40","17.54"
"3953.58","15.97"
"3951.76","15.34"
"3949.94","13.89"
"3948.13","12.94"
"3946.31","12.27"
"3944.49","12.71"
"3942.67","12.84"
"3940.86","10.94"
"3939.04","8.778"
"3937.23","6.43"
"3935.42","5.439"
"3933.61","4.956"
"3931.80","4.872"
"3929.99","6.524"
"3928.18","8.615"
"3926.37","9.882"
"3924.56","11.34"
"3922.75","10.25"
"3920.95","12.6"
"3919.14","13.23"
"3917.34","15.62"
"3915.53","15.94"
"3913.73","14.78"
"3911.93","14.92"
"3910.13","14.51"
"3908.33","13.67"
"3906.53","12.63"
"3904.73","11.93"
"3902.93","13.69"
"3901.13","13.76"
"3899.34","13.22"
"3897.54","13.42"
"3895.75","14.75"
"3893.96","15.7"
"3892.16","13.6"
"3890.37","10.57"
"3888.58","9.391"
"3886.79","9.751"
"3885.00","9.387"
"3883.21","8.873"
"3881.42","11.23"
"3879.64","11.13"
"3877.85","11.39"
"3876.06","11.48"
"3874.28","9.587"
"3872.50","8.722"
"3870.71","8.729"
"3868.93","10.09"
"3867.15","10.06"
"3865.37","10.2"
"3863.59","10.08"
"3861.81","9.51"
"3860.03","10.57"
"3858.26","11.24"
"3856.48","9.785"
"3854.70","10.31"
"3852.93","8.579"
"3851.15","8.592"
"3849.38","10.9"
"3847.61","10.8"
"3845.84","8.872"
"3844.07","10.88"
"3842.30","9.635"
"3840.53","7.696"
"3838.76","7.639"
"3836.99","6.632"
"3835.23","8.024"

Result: 2.1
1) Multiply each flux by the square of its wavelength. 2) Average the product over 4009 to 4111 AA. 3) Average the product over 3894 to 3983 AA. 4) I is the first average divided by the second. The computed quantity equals 1.9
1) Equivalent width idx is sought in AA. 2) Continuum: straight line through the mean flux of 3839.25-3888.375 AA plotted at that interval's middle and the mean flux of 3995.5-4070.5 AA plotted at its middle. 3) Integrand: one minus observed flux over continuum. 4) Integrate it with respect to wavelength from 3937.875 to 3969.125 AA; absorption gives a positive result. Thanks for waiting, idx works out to 8.3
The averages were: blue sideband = 9.9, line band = 11.9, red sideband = 21.9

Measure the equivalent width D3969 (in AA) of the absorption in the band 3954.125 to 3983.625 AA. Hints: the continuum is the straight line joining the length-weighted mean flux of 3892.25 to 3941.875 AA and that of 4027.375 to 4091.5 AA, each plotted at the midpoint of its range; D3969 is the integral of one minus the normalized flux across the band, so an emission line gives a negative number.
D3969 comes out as 5.09 AA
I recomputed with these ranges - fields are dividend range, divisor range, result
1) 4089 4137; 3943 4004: 1.44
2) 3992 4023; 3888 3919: 1.76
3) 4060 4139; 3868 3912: 2.01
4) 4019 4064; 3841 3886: 2.36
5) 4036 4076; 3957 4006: 1.32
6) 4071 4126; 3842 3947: 2.20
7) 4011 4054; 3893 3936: 1.96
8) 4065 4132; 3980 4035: 1.01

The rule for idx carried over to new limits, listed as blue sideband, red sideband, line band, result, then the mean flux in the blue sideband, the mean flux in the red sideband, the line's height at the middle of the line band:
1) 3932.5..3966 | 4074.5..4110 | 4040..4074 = -2.8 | 11.5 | 21.8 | 19.2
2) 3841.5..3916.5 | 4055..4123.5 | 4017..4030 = -4.1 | 11.4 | 21.5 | 18.3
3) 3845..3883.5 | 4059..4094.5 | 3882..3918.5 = -2.7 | 10.1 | 21.9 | 12.1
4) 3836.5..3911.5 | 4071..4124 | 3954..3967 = 2.6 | 10.8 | 21.7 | 15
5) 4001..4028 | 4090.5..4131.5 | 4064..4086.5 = 0.7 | 23.5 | 21.3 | 22.1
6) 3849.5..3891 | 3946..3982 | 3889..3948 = -2.2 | 9.98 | 12.6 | 11.4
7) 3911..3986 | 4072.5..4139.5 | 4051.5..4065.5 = -1.6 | 12.1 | 21.5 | 18.6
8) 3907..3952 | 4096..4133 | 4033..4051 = -3.6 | 11.3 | 20.9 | 17.2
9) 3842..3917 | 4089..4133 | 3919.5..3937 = 6.6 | 11.4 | 21.3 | 13.5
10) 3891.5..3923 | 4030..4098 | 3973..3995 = -1.4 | 13.9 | 21.3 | 17.5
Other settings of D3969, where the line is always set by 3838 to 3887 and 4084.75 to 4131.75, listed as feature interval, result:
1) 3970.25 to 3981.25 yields 1.0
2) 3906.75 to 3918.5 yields -2.4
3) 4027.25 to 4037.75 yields -2.0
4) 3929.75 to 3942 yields 5.9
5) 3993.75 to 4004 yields -3.8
